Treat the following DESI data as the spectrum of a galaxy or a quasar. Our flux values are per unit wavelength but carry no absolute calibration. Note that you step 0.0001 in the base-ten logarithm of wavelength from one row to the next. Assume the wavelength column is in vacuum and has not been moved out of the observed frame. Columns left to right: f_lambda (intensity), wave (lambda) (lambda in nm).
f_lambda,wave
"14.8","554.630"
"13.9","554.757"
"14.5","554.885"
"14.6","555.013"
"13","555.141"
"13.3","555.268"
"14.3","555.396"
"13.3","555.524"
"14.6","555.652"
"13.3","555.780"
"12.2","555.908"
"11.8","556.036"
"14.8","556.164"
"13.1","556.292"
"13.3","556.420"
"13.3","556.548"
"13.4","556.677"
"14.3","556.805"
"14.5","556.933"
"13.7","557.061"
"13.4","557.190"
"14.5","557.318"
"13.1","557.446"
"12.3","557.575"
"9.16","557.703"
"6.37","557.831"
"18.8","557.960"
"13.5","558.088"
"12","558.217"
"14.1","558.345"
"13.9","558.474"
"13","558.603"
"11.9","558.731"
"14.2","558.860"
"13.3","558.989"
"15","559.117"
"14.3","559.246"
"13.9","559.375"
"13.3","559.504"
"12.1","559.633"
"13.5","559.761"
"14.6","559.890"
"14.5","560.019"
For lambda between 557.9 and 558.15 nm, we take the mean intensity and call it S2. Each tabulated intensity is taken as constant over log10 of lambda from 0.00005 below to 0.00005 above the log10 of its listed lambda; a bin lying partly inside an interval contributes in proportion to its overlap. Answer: 16.2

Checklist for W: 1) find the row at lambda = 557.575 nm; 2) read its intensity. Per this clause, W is 12.3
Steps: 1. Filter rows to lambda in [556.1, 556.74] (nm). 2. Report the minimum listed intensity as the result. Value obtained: 13.1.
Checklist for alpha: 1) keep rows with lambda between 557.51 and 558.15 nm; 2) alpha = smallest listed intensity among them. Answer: 6.37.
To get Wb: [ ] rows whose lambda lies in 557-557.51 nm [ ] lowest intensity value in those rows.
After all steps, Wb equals 13.1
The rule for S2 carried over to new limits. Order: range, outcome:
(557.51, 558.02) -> 11.6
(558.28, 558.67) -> 13.7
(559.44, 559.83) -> 13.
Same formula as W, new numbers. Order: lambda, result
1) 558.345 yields 14.1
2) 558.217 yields 12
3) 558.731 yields 11.9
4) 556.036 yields 11.8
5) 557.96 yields 18.8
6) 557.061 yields 13.7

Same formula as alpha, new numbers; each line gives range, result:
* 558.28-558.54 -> 13.9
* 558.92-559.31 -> 13.3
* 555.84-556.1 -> 11.8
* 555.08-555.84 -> 13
